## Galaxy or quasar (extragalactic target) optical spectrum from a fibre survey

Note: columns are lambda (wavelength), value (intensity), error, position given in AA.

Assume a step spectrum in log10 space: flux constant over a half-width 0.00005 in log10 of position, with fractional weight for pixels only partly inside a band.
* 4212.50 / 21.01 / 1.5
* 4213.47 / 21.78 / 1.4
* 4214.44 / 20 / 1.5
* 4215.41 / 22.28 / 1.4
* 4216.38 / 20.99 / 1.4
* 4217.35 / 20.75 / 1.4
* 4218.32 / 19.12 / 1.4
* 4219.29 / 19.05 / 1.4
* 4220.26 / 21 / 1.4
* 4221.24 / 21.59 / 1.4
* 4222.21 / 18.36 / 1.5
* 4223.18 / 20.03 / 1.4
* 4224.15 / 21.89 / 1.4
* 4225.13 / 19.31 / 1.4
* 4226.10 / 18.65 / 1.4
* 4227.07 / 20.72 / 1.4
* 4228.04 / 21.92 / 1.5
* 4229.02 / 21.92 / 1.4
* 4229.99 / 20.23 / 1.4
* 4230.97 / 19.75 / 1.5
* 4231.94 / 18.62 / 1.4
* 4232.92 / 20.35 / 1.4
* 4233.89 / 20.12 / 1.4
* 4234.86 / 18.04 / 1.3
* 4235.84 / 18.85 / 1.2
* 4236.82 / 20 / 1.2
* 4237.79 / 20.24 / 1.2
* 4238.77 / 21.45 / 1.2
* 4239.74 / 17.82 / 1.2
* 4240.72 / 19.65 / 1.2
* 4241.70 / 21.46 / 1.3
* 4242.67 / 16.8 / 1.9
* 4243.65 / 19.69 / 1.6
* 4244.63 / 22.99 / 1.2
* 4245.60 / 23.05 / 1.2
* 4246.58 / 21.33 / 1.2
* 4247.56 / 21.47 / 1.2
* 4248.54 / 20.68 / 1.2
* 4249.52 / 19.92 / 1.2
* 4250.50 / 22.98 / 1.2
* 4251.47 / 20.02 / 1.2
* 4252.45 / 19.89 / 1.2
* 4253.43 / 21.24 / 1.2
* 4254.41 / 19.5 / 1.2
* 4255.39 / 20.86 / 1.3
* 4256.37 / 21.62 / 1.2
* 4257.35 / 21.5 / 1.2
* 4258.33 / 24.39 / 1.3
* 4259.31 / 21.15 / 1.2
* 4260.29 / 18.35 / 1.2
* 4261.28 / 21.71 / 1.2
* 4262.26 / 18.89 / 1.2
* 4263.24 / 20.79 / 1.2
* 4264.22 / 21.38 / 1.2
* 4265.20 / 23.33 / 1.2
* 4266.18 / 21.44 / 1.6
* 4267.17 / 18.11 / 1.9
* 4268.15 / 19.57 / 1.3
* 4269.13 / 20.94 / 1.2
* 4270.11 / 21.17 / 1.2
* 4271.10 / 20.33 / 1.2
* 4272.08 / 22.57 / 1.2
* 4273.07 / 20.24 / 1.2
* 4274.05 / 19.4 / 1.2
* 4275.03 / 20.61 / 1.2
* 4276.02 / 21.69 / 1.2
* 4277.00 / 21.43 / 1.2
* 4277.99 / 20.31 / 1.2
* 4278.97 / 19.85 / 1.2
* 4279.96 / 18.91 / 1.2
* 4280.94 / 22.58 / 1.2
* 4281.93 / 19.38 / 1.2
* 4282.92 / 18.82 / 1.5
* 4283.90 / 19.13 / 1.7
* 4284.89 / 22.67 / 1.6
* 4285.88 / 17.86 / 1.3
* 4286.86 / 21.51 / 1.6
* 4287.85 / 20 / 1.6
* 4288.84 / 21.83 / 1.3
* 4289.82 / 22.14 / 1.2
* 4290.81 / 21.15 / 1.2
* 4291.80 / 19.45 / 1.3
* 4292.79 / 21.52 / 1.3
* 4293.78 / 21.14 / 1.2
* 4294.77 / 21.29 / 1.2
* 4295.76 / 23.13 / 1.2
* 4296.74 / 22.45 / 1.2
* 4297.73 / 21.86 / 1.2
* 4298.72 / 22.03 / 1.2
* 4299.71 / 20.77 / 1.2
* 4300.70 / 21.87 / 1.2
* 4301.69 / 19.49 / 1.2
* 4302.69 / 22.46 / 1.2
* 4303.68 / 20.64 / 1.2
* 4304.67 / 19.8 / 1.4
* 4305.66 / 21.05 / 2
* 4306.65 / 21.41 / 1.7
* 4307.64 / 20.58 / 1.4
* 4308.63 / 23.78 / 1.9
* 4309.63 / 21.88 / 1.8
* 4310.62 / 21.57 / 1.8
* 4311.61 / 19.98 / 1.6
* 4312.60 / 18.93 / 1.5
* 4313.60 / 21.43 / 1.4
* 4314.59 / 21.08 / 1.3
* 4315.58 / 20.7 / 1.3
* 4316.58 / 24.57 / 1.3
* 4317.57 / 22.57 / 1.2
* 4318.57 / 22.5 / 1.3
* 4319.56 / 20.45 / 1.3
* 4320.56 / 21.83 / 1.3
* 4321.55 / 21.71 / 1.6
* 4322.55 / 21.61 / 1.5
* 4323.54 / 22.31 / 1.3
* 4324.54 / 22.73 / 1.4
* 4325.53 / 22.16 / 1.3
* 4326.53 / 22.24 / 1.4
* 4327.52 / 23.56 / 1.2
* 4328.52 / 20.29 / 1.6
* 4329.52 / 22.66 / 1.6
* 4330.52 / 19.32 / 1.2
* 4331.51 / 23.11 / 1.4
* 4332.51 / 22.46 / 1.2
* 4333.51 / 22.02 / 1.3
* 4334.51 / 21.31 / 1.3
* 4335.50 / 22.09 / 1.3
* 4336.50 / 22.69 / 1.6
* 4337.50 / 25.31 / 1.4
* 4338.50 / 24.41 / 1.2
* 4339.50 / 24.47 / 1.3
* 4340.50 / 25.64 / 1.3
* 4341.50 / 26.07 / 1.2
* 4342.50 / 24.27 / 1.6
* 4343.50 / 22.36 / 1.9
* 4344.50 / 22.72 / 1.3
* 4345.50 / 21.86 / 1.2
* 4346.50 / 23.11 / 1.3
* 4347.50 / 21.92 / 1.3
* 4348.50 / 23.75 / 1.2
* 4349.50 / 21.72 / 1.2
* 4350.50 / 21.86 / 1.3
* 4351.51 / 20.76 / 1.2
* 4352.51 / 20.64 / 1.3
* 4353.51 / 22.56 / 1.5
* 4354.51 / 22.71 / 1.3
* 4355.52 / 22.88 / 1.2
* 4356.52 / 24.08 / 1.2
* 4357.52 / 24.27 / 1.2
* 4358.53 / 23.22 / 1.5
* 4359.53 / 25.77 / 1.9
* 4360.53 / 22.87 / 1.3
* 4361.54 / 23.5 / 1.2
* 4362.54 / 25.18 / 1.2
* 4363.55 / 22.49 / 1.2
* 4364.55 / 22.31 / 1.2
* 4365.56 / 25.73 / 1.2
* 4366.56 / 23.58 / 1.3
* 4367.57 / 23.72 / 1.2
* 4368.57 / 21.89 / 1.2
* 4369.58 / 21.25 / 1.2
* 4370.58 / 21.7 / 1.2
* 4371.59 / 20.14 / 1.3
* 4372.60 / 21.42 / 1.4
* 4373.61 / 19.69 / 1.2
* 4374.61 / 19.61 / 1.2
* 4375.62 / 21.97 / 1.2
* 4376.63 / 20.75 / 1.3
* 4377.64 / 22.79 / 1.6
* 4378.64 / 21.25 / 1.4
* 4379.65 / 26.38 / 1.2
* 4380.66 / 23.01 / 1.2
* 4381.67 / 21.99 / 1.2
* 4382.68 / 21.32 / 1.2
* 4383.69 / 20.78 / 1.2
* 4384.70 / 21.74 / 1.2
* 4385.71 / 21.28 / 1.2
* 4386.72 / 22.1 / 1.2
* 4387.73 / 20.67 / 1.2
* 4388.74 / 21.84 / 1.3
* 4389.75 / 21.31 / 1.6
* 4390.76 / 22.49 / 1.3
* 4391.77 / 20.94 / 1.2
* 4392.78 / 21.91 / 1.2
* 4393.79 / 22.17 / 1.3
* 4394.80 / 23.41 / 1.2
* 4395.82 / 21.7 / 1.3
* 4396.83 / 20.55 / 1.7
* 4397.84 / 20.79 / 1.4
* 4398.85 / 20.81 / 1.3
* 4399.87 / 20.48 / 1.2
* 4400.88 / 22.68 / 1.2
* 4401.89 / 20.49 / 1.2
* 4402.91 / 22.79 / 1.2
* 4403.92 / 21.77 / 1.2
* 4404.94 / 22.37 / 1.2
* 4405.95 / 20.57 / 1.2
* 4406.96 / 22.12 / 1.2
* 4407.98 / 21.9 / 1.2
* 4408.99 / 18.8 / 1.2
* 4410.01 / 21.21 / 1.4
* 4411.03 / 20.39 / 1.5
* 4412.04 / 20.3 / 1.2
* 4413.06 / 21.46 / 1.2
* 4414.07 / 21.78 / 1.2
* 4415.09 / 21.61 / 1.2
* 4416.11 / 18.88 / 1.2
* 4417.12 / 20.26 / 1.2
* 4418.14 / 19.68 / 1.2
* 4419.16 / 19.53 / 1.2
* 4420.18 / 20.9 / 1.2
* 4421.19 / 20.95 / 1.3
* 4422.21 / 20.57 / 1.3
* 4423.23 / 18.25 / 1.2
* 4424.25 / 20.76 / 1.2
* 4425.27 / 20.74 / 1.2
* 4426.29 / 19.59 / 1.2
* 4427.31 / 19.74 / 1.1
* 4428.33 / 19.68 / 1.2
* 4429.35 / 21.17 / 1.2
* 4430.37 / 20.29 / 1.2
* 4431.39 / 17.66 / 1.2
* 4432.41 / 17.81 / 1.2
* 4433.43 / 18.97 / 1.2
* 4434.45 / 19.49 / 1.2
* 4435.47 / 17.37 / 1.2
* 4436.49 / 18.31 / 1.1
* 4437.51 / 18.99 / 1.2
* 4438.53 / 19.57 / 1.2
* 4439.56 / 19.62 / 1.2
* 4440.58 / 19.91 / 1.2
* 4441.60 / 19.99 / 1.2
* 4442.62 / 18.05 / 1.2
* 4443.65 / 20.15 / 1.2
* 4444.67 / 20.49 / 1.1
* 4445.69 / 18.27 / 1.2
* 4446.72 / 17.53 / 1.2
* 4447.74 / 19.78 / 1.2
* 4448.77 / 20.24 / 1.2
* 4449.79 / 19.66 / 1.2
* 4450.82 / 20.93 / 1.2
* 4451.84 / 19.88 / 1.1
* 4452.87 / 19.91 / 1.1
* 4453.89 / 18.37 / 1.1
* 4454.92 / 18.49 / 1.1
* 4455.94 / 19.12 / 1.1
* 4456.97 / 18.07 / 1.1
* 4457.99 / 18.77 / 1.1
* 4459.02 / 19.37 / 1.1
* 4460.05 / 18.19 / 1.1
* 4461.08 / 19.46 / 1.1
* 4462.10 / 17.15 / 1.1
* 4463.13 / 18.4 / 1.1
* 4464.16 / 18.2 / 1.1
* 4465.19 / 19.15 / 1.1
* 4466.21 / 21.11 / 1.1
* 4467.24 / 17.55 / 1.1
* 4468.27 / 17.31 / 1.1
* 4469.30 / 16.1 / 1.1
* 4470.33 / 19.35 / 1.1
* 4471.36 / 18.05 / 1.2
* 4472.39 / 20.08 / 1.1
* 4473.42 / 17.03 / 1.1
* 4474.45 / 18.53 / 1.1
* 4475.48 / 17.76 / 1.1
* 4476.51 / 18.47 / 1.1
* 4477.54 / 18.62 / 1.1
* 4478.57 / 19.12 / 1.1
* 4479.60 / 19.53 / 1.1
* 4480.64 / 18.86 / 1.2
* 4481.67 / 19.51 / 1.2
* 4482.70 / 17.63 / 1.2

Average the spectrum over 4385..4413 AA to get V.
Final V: 21.4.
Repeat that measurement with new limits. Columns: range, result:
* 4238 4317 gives 20.9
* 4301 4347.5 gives 22.2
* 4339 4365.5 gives 23.2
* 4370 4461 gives 20.5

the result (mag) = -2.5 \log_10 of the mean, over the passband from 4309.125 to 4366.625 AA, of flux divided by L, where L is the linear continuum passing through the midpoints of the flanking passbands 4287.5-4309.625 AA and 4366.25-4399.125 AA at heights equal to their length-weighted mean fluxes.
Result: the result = -0.05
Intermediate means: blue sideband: 21.4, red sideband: 21.7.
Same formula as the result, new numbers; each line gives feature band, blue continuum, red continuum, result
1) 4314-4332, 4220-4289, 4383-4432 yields -0.066 mag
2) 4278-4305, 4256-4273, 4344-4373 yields 0.032 mag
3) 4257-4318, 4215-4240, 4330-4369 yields 0.030 mag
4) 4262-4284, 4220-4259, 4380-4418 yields 0.009 mag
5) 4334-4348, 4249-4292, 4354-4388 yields -0.072 mag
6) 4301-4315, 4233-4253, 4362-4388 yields 0.010 mag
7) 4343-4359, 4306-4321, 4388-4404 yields -0.047 mag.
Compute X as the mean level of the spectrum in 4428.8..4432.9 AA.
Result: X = 19.2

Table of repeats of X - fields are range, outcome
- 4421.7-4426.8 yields 20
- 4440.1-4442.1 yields 20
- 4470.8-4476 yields 18.3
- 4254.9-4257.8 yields 21.3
